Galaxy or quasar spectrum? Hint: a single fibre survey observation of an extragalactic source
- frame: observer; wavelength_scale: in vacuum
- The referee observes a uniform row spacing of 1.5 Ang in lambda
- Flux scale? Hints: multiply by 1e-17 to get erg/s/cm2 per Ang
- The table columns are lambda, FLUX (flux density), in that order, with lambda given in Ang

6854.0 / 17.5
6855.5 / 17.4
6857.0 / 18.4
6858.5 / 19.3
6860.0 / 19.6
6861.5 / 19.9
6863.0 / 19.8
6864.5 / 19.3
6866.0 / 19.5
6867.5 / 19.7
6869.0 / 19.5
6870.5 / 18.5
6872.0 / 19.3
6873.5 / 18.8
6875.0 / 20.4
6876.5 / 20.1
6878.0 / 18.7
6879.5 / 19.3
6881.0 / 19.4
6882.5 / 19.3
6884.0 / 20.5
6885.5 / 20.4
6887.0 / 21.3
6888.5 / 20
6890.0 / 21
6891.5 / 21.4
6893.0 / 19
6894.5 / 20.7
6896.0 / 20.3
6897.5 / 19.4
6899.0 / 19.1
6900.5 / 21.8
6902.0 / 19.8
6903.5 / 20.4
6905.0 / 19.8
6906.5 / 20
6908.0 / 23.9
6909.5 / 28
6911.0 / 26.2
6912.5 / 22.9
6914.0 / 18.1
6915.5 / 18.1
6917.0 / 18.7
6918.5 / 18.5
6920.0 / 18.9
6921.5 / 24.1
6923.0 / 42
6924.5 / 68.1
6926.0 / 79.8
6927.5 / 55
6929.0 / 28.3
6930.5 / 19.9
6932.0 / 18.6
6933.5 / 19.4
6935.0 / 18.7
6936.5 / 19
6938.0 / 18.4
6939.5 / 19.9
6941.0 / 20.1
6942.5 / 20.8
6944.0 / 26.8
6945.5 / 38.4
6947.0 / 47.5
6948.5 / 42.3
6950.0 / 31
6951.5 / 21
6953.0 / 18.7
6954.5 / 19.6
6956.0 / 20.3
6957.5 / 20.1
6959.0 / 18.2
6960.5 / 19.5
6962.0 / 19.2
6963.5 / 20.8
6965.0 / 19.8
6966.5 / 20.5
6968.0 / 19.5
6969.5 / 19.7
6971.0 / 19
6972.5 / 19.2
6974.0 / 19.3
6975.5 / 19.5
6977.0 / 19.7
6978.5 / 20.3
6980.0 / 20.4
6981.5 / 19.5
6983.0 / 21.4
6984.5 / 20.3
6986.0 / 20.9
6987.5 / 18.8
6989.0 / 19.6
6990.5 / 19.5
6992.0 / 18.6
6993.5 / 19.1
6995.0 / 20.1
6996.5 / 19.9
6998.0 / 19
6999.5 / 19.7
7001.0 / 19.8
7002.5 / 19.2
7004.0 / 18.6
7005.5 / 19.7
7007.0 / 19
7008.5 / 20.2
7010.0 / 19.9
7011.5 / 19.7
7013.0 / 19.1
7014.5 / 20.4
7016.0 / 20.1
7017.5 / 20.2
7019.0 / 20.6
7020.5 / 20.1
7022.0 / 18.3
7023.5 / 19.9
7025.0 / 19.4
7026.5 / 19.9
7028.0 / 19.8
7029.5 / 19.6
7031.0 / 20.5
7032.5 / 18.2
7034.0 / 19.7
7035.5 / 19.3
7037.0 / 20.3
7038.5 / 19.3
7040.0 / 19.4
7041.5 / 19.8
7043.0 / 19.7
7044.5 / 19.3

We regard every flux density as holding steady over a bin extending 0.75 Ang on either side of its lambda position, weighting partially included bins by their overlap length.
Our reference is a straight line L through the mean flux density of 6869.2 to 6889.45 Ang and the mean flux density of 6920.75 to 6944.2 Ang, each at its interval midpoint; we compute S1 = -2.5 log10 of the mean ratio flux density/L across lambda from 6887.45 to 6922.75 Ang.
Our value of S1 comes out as 0.19 mag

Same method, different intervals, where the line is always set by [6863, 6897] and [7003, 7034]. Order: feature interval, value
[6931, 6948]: -0.235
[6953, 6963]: 0.015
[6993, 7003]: 0.007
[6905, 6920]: -0.084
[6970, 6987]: -0.012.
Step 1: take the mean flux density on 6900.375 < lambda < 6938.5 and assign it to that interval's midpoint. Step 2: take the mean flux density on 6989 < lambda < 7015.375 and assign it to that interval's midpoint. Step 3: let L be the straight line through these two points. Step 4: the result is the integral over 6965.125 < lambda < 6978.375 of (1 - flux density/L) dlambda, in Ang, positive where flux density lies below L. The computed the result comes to 1.6 Ang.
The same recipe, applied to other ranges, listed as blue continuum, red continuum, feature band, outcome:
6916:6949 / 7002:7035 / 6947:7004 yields 9.8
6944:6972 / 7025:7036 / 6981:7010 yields 2.9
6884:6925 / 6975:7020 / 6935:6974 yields -3.1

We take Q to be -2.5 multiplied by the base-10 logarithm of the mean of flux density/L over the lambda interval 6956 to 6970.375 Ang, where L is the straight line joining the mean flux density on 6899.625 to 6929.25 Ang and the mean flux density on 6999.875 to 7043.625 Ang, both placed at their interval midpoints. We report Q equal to 0.26 mag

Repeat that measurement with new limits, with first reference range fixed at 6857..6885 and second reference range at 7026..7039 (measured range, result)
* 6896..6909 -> -0.06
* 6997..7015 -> 0.00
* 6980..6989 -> -0.03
